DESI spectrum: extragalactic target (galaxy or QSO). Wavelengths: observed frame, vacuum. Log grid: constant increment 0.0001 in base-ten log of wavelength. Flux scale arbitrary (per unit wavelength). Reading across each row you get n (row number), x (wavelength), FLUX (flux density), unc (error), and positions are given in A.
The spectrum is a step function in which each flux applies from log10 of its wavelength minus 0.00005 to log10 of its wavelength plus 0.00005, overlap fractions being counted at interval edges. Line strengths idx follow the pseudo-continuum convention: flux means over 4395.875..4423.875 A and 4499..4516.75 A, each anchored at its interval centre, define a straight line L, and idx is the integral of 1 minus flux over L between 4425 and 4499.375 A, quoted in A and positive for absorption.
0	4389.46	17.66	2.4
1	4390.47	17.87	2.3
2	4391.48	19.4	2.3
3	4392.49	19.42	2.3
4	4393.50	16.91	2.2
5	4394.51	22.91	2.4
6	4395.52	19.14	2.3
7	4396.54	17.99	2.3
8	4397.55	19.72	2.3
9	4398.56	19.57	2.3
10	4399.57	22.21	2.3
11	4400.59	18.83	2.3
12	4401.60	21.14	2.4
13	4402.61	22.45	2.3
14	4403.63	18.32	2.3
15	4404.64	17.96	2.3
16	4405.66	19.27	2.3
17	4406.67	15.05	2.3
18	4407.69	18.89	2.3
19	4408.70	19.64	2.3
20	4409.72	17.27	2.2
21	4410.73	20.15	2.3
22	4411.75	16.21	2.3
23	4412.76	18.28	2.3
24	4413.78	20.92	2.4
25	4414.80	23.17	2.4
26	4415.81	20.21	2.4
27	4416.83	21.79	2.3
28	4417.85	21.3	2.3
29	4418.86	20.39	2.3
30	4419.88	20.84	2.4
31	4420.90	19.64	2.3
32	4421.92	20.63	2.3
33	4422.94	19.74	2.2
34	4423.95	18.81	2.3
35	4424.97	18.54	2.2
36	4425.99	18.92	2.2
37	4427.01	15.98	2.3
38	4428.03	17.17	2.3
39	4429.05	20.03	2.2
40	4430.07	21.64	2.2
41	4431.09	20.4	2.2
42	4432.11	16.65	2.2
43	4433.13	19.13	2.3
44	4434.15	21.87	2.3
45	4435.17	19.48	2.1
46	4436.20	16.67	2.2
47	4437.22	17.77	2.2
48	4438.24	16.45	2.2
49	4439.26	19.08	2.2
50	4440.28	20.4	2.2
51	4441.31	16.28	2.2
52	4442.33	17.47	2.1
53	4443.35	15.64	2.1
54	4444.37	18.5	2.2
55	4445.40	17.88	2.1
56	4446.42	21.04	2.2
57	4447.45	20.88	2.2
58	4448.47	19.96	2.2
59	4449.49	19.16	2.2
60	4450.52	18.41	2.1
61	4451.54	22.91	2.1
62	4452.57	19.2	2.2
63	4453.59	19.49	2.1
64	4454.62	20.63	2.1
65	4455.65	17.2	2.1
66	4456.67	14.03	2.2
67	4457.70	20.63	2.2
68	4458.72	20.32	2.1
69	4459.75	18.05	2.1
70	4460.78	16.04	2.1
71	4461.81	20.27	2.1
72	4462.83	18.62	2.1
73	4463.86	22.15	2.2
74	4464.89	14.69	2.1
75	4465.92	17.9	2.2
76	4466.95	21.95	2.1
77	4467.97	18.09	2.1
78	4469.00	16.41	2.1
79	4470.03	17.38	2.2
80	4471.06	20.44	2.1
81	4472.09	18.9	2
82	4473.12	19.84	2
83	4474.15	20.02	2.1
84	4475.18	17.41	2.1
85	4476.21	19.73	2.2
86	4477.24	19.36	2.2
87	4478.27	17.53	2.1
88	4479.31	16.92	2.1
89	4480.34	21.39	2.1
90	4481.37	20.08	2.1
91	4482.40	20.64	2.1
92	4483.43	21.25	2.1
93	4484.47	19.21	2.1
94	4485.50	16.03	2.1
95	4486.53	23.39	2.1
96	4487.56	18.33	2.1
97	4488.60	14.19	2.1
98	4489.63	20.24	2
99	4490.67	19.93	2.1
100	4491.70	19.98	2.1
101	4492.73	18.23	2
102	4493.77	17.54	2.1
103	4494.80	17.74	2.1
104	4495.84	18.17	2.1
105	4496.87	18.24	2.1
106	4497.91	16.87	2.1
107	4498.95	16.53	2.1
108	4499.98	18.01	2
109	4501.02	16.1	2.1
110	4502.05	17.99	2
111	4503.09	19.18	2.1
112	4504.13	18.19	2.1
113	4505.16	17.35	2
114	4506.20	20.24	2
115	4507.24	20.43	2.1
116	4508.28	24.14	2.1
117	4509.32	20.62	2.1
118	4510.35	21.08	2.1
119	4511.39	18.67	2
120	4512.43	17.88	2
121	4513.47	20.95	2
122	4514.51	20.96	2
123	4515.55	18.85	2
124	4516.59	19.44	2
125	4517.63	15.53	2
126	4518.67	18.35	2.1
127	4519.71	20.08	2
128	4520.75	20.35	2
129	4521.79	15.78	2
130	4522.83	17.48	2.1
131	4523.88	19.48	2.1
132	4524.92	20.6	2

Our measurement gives 2.8 A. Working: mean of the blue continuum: 19.7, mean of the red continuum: 19.3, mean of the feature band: 18.8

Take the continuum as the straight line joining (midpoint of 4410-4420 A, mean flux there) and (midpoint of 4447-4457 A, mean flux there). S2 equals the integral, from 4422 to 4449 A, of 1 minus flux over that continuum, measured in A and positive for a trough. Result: 1.3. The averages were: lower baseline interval 20.2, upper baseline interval 19.3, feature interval 18.7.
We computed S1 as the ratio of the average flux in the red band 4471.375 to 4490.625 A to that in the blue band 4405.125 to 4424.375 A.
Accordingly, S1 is 1.0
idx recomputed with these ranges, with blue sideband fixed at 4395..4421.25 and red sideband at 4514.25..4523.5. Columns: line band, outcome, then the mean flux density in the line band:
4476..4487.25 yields -0.42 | 19.6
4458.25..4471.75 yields 0.28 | 18.6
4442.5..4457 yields 0.18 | 19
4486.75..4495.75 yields 0.16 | 18.4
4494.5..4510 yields -0.04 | 18.7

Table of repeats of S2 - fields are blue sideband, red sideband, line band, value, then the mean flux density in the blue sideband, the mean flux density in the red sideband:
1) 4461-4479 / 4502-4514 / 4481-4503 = 1.0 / 18.8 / 19.8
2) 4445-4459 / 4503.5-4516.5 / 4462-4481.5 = 0.7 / 19.4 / 19.9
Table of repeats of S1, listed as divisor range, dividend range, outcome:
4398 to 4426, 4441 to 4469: 0.95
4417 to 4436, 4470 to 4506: 0.96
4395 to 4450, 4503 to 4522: 1.01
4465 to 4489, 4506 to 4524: 1.03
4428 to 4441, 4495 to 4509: 0.98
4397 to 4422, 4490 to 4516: 0.96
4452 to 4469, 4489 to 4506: 0.97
